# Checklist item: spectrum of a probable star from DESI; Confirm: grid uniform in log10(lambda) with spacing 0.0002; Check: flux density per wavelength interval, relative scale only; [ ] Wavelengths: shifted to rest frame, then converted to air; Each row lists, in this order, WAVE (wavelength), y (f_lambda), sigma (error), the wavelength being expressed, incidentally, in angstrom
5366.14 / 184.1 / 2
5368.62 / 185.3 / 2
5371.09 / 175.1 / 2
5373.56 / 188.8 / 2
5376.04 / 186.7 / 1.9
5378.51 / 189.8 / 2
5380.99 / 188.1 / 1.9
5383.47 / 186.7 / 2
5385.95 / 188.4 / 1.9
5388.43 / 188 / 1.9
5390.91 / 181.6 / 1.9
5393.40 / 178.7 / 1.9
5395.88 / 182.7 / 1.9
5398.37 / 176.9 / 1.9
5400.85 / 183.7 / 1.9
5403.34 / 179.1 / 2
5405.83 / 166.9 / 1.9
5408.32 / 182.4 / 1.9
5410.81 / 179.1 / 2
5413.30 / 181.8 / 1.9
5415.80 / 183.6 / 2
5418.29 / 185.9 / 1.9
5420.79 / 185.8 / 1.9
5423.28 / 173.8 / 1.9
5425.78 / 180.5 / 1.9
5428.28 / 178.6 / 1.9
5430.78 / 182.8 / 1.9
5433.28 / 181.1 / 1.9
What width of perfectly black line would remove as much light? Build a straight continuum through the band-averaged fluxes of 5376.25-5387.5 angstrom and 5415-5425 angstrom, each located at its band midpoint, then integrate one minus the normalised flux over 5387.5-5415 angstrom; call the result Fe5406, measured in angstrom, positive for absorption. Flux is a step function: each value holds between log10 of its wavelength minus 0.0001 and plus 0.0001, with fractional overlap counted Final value 0.8 angstrom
